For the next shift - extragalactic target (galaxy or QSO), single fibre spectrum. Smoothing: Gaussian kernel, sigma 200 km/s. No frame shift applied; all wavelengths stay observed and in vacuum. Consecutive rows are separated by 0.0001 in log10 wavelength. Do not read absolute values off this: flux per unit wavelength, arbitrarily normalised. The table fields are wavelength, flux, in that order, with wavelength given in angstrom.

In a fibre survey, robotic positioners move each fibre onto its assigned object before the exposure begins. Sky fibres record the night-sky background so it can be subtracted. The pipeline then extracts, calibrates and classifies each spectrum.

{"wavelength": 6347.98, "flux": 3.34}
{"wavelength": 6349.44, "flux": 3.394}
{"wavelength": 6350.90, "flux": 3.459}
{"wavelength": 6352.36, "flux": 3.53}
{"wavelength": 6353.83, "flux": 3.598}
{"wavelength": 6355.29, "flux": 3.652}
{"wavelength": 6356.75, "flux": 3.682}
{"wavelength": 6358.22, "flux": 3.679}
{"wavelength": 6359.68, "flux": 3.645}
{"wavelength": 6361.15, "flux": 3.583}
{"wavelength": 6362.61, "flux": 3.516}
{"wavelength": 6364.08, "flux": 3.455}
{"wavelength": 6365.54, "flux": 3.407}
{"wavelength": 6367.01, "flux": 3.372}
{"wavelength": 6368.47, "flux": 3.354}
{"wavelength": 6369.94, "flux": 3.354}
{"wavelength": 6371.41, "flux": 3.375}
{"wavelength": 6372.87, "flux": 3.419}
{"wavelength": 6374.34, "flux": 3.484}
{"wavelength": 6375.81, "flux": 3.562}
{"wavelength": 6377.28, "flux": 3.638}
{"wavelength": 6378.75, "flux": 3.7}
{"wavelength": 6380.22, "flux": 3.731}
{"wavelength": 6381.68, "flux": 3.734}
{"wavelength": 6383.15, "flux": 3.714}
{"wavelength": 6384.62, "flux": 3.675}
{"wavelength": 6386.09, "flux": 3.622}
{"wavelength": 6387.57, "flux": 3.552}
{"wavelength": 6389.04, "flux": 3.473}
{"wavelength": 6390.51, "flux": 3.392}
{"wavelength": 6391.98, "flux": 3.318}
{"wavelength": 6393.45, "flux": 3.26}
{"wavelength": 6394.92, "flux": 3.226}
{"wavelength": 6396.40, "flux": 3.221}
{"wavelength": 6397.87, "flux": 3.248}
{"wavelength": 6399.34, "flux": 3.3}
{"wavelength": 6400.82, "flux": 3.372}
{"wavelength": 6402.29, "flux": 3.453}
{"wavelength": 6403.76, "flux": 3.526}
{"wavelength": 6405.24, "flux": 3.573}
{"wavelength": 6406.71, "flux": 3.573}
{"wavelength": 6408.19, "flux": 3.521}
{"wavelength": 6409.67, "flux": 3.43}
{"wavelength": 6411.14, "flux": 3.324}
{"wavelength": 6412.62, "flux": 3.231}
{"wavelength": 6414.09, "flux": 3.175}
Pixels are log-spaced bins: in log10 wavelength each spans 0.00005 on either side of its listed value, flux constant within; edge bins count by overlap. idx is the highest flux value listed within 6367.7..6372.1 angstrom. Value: 3.375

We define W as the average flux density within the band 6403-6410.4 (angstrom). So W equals 3.52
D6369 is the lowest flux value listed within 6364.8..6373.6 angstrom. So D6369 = 3.354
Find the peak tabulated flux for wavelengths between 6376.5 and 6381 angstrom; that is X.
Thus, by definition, 3.731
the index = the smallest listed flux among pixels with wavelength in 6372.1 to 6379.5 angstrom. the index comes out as 3.419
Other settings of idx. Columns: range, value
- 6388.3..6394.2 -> 3.473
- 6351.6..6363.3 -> 3.682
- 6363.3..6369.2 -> 3.455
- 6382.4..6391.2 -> 3.714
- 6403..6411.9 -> 3.573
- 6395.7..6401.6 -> 3.372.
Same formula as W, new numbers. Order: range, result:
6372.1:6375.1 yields 3.45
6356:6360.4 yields 3.67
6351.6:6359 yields 3.63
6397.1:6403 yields 3.34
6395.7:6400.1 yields 3.26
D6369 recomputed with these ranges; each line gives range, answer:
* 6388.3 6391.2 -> 3.392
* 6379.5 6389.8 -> 3.473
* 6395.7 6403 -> 3.221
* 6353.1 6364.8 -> 3.455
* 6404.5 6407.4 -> 3.573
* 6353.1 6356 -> 3.598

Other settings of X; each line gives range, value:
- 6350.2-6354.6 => 3.598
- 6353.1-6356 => 3.652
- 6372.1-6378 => 3.638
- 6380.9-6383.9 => 3.734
